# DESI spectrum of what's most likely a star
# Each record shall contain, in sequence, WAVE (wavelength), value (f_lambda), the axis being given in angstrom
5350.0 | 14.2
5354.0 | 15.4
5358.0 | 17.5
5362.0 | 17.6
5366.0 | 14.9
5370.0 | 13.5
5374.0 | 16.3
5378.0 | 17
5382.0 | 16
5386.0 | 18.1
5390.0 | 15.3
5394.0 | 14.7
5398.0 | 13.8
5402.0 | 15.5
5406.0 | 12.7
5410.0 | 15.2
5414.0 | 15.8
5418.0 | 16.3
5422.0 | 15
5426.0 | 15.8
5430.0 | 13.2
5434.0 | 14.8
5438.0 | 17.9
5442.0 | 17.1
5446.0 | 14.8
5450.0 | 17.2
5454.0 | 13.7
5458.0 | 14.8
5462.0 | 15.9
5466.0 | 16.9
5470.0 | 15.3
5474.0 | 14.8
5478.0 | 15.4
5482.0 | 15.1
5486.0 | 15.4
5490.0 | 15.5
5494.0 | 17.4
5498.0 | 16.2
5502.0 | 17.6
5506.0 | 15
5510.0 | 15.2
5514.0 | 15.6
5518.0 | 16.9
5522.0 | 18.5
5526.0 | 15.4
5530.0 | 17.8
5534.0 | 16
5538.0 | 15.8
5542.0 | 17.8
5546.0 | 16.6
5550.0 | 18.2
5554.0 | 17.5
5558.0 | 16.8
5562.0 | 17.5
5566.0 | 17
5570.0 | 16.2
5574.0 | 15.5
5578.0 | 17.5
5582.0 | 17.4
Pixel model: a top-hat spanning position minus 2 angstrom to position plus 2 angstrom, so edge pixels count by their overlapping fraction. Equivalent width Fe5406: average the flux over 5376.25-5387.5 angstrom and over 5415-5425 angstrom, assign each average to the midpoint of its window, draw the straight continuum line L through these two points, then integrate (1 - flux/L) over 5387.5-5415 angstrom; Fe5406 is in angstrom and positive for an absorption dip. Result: 2.67 angstrom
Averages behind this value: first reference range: 17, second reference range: 15.7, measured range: 14.7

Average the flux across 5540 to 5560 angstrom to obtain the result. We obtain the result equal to 17.4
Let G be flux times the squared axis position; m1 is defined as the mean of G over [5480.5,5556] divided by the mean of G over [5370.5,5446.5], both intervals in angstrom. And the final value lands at 1.1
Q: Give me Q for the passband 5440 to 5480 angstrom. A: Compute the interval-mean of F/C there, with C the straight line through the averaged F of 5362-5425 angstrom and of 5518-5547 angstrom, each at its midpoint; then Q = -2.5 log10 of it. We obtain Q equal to 0.04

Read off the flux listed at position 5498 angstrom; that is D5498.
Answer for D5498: 16.2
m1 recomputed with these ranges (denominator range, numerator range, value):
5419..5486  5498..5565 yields 1.11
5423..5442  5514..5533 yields 1.12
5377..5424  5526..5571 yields 1.16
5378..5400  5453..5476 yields 1.00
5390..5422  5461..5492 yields 1.07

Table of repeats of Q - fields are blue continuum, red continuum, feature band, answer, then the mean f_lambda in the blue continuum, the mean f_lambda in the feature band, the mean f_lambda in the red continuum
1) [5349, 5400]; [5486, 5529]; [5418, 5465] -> 0.034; 15.7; 15.5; 16.3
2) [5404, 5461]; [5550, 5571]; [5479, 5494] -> 0.033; 15.3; 15.6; 17.2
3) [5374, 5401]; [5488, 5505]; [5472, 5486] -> 0.091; 15.8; 15.1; 16.6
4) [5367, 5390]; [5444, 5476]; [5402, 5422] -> 0.052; 16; 15.1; 15.4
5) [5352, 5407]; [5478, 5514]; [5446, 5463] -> 0.035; 15.6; 15.3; 15.9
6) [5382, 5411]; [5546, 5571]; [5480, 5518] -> 0.032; 15.1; 15.9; 17.2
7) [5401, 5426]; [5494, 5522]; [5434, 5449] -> -0.062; 15.1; 16.4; 16.3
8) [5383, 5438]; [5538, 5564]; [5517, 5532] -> -0.018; 15.2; 17.2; 17.3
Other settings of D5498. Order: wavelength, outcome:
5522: 18.5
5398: 13.8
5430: 13.2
